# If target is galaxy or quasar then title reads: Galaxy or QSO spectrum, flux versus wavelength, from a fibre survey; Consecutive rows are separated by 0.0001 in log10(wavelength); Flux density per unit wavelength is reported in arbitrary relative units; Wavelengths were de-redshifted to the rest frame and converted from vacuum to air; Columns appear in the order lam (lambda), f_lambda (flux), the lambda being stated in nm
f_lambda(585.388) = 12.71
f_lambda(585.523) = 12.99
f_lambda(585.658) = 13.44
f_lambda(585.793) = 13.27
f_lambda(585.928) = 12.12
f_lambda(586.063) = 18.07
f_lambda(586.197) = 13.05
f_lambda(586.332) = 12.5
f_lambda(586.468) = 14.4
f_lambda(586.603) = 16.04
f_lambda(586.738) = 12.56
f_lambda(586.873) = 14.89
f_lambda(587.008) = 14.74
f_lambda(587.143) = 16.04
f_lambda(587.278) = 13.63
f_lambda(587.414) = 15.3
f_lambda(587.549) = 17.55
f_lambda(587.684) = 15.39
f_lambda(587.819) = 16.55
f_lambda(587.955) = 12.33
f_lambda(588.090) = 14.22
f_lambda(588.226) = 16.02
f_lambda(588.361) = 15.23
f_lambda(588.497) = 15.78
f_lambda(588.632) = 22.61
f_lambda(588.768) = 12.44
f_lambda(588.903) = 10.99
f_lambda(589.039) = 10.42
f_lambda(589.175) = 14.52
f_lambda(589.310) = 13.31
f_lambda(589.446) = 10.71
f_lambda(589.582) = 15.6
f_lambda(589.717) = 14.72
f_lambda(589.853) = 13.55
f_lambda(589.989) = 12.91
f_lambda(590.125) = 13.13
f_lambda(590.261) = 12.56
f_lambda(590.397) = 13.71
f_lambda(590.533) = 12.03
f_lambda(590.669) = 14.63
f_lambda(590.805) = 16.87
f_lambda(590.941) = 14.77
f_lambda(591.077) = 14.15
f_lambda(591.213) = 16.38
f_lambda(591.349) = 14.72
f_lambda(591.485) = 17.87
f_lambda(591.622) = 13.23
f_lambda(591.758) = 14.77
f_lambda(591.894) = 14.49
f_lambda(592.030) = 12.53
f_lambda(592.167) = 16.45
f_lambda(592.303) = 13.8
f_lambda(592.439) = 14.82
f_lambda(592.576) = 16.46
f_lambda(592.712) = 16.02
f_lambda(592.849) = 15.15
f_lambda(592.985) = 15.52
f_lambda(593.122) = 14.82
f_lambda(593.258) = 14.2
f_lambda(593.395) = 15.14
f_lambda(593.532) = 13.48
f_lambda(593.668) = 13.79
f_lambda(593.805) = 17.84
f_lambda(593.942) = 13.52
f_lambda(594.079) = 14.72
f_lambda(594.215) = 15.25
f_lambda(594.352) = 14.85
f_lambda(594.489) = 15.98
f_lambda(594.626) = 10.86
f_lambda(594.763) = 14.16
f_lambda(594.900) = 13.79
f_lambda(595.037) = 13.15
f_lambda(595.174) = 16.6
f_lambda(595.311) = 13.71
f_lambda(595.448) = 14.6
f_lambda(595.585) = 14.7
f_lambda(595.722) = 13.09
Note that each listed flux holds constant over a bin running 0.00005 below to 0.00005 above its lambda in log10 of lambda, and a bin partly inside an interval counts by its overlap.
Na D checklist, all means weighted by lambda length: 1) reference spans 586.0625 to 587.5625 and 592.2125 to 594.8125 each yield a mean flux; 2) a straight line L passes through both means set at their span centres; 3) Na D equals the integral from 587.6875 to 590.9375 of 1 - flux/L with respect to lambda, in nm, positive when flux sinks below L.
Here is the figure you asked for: 0.12 nm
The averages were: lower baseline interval 14.7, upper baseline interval 14.8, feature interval 14.2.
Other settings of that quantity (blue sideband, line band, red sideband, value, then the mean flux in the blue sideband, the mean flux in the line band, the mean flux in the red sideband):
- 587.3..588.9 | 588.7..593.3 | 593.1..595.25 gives 0.25 nm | 15.5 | 14.2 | 14.5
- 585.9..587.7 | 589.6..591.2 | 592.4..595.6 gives 0.08 nm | 14.8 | 14.1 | 14.7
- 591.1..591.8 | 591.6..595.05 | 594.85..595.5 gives 0.06 nm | 15.3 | 14.6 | 14.4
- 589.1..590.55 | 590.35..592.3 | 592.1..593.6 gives -0.07 nm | 13.4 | 14.7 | 15.1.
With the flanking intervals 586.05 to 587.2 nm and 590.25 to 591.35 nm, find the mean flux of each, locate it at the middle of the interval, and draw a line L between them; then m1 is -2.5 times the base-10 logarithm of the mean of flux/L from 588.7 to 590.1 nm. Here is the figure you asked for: 0.13 mag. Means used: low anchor 14.5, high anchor 14.5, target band 12.9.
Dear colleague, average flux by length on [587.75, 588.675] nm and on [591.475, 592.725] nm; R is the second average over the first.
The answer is 0.93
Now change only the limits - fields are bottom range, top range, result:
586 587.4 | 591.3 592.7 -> 1.02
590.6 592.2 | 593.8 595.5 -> 0.96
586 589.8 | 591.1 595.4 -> 1.01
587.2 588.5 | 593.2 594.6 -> 0.97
